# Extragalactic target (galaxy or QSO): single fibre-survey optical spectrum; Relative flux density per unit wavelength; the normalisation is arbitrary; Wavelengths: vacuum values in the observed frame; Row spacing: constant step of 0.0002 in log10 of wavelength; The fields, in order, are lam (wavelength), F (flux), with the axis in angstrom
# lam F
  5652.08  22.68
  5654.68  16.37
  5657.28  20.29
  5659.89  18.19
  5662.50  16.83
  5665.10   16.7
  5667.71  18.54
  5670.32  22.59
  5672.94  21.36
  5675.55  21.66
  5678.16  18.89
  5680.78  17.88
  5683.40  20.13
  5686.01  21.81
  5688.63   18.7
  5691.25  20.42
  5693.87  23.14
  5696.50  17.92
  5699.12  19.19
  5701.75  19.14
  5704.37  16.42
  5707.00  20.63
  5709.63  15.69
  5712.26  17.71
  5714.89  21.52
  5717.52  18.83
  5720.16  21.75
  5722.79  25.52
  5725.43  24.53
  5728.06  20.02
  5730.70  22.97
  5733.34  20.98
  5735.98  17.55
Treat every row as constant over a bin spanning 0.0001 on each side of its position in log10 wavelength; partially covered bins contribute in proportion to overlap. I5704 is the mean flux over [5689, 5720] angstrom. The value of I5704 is 19.2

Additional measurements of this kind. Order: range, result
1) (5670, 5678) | 21.4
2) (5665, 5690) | 20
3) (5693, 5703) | 19.7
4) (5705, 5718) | 18.7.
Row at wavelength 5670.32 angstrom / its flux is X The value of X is 22.59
